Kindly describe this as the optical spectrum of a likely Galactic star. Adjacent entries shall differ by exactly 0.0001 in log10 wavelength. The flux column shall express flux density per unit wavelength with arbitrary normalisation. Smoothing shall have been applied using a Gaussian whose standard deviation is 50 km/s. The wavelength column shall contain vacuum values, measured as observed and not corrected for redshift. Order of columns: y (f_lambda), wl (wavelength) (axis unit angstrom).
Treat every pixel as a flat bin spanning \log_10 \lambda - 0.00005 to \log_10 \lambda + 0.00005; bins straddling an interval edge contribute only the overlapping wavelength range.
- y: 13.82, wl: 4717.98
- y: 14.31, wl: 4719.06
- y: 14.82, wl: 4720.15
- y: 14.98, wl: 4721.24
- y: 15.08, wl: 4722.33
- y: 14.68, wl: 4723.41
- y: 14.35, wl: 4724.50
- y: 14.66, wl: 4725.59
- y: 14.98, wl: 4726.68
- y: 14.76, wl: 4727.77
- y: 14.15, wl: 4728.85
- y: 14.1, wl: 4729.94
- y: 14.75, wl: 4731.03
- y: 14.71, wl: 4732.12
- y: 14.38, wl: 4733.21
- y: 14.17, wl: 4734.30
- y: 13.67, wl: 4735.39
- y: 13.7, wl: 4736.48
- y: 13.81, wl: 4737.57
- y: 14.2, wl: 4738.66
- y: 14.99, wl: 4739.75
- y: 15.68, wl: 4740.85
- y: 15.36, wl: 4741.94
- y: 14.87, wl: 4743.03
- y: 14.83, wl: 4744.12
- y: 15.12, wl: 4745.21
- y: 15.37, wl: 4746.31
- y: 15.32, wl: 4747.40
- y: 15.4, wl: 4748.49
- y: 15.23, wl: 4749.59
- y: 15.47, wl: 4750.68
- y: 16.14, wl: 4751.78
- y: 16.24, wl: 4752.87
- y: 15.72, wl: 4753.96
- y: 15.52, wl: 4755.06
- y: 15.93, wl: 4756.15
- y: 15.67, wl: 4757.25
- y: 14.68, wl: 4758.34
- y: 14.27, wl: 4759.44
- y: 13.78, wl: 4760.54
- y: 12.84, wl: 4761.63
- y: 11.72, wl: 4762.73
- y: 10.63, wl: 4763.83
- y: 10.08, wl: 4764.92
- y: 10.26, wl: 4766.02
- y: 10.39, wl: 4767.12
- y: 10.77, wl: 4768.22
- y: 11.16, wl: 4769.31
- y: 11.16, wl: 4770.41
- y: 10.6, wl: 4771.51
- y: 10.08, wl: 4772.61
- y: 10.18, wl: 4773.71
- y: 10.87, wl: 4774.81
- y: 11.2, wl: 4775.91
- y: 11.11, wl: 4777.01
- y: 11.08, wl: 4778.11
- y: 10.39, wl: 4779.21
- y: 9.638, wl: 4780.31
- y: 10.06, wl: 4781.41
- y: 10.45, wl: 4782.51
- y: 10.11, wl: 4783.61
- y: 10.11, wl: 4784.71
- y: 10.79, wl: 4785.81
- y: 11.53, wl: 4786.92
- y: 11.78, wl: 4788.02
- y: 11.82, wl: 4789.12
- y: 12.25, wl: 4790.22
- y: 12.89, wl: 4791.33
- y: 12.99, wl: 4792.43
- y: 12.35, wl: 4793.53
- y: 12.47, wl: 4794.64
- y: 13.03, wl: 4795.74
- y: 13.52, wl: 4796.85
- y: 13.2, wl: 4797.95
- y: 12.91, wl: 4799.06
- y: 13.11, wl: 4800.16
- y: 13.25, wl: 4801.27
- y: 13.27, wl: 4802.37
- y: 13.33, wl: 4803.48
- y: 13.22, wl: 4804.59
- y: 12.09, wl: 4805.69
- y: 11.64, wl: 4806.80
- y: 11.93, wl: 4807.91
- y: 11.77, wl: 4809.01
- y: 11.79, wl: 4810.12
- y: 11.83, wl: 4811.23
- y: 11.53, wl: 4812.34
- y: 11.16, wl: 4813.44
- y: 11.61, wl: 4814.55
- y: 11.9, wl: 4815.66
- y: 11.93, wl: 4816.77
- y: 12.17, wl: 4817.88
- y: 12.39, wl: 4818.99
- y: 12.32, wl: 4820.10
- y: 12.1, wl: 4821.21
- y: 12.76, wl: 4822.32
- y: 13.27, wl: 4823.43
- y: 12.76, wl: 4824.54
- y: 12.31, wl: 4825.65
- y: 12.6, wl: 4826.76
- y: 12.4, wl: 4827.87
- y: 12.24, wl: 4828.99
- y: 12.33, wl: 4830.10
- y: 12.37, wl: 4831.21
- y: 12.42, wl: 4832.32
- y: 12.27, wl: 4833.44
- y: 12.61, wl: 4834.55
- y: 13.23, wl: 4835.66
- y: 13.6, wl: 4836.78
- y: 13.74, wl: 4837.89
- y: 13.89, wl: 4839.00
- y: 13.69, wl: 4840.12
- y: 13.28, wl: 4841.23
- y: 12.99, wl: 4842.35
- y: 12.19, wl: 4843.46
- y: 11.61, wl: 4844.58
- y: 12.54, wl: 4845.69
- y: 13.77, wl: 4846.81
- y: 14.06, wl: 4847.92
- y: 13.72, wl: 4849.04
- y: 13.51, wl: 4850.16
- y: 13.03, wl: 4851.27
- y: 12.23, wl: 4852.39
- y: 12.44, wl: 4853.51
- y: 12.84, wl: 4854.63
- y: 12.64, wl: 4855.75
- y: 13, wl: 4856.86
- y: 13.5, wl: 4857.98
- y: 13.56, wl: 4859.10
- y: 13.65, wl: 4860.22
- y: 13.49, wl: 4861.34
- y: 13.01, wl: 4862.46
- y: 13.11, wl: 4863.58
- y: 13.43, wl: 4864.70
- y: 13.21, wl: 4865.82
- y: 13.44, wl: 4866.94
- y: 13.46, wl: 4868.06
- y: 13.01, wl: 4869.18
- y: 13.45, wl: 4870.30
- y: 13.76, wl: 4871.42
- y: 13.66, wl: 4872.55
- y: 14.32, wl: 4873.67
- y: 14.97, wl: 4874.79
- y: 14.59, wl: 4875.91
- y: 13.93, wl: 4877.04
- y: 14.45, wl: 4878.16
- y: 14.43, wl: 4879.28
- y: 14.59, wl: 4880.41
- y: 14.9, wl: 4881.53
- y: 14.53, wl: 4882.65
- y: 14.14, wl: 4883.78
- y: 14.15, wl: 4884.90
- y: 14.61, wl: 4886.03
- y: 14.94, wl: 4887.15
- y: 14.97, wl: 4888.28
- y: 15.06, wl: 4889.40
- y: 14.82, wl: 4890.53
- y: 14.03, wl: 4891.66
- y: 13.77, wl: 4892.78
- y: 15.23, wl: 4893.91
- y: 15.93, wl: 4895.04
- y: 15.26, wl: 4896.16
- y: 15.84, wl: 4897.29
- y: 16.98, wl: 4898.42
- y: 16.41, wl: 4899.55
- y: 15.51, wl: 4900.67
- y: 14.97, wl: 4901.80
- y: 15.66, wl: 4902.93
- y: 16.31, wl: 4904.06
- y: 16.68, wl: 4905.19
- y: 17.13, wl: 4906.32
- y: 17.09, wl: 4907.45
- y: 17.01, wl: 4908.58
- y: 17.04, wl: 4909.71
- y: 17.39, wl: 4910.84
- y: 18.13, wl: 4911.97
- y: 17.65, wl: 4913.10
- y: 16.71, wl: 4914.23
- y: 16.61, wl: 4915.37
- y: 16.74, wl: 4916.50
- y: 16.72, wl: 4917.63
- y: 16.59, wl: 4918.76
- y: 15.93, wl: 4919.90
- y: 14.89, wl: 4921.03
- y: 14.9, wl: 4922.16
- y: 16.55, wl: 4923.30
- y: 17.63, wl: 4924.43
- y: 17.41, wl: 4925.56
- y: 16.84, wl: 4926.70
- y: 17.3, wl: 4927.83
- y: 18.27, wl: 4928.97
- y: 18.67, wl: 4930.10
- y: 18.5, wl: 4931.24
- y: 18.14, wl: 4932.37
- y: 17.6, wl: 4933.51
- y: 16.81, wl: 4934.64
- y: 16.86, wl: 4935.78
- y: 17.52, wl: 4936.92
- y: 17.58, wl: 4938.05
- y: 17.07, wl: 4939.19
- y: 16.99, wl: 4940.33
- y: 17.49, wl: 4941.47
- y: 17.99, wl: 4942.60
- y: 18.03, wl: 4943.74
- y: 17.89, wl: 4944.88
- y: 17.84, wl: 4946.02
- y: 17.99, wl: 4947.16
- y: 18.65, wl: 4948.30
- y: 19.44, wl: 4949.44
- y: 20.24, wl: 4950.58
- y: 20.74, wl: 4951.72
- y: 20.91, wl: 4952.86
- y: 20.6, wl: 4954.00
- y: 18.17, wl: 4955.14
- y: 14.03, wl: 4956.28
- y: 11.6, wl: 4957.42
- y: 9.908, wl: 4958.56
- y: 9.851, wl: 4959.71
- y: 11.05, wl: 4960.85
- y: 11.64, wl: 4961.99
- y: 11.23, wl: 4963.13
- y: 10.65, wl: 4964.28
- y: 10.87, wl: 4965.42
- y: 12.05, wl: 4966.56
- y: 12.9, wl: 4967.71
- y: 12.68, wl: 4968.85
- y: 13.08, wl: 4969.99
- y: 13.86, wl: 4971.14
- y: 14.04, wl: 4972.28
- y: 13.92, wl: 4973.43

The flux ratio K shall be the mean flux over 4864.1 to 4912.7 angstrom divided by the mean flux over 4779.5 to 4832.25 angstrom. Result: 1.24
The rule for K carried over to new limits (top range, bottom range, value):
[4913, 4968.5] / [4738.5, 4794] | 1.28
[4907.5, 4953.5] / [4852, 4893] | 1.27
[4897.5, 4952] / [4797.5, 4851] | 1.36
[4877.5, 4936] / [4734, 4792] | 1.26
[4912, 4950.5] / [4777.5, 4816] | 1.46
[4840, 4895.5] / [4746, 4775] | 1.04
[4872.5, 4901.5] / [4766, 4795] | 1.34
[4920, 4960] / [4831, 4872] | 1.31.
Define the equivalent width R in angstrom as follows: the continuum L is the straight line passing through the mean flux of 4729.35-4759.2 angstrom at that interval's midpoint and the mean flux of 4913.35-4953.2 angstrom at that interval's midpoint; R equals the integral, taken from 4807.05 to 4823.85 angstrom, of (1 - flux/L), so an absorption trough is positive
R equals 4.2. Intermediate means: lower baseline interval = 15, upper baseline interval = 17.6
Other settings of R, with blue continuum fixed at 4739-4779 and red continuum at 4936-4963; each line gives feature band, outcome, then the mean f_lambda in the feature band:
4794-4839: 5.5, 12.5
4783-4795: 1.8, 11.7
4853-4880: 2.8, 13.6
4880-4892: 0.7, 14.6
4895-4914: -0.9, 16.6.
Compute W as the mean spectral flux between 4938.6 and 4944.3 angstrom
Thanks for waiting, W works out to 17.5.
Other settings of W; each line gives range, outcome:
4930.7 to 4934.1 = 18.1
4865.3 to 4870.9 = 13.3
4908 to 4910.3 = 17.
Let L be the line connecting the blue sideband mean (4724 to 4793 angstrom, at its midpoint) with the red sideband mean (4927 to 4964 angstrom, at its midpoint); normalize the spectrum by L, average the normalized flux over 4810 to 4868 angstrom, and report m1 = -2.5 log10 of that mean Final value 0.149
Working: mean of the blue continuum 13.1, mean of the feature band 12.8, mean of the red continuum 16.7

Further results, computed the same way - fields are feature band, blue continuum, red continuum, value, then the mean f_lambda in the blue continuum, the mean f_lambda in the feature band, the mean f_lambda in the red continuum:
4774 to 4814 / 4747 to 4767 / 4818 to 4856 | 0.14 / 14.1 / 11.8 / 12.8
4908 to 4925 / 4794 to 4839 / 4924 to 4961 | -0.03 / 12.5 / 16.7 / 17.2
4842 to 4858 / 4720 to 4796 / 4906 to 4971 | 0.14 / 13.2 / 12.9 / 16.3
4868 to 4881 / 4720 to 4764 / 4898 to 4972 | 0.12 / 14.7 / 14.1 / 16.2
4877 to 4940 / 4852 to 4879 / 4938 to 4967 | -0.11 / 13.5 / 16.2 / 15.8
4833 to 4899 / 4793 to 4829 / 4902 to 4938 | 0.07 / 12.4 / 13.8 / 17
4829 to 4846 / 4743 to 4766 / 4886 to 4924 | 0.19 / 14.4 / 12.8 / 16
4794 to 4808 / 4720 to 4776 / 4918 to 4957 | 0.16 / 13.8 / 12.9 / 17.7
